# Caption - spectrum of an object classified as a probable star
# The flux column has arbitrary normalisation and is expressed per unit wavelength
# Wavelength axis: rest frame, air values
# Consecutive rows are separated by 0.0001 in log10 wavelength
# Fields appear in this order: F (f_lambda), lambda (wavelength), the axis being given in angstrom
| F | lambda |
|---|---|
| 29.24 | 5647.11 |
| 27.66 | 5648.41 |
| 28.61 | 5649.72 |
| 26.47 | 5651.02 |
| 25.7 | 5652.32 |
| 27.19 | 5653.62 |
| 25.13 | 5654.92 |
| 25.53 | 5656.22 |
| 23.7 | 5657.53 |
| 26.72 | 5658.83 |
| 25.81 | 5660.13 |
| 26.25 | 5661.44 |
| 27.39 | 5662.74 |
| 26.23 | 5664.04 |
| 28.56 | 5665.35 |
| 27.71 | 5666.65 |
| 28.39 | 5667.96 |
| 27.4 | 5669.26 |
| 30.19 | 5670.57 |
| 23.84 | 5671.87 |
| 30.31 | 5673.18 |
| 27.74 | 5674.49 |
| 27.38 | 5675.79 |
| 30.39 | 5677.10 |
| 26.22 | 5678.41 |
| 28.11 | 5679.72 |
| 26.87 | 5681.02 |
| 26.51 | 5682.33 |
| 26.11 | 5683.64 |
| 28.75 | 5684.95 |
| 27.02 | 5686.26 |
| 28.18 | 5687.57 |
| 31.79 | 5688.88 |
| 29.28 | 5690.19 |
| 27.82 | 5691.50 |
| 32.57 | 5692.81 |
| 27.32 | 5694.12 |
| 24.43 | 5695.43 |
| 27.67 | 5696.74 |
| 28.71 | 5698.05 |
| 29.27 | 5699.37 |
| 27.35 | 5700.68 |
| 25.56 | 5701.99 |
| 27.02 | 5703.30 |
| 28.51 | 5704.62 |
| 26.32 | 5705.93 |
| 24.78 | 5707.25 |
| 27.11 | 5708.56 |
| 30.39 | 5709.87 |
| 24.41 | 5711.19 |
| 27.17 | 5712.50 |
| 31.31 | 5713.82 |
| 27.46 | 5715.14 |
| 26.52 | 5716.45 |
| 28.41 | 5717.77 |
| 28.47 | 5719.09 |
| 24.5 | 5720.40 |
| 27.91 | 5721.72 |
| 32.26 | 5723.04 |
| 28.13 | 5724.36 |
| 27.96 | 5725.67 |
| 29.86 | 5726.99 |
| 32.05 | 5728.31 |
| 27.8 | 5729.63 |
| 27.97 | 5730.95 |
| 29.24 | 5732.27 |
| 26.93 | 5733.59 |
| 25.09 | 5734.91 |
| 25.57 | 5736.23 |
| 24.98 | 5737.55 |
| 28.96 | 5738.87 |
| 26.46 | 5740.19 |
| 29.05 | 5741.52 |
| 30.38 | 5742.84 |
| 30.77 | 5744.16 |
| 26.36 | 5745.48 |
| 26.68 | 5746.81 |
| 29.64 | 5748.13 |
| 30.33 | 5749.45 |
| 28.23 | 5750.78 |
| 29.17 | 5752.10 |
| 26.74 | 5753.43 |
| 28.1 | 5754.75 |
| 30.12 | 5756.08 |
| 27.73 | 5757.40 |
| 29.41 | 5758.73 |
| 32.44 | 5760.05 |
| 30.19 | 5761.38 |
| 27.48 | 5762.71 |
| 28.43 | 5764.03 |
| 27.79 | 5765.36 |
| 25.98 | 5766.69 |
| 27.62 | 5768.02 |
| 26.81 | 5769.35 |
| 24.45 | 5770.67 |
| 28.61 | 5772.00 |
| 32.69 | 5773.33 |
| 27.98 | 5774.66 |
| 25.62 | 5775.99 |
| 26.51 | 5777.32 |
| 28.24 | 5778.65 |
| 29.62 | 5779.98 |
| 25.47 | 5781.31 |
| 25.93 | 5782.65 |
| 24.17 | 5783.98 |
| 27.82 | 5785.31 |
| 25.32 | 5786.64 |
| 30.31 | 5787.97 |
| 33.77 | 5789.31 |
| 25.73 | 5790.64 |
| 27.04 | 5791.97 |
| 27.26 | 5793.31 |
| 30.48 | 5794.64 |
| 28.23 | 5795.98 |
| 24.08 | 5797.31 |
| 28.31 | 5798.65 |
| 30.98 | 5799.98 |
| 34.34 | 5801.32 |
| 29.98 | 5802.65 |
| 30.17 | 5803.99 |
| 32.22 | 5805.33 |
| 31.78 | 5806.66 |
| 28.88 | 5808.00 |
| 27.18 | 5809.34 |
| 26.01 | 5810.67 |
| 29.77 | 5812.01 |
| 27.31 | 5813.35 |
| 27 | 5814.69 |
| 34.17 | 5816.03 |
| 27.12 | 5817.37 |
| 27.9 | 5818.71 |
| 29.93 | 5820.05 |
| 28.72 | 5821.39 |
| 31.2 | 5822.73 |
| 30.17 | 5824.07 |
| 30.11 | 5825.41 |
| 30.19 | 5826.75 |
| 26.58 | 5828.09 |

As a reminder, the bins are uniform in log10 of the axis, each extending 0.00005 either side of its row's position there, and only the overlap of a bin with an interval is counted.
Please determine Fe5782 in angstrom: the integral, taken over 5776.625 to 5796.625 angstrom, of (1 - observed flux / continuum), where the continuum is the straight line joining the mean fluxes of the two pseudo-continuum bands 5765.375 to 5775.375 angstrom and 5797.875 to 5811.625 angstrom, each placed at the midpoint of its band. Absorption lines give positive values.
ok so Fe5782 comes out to 0.73 angstrom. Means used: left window 27.7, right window 29.9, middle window 27.7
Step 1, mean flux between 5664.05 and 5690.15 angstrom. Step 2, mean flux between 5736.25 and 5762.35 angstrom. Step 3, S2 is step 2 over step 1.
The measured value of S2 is 1.02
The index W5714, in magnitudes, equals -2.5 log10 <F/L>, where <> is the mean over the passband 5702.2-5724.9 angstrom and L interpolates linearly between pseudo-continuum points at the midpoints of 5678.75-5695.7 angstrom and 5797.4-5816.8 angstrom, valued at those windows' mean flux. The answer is 0.03 mag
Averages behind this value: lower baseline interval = 28.1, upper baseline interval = 29.7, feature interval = 27.6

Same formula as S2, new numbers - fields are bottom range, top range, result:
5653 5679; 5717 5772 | 1.04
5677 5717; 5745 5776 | 1.02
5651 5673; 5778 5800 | 1.04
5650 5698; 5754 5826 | 1.04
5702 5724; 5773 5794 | 1.00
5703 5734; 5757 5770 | 1.01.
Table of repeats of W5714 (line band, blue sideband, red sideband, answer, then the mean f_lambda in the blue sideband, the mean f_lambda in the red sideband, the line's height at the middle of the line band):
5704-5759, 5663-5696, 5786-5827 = 0.02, 28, 29.2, 28.5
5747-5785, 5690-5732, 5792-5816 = 0.02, 28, 29.1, 28.7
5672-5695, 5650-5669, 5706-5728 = -0.04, 26.6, 27.9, 27.1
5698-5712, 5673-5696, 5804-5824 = 0.05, 28.1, 29.3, 28.3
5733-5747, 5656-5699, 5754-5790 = 0.02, 27.6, 28.1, 27.9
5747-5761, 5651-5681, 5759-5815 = -0.04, 27.1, 28.4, 28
